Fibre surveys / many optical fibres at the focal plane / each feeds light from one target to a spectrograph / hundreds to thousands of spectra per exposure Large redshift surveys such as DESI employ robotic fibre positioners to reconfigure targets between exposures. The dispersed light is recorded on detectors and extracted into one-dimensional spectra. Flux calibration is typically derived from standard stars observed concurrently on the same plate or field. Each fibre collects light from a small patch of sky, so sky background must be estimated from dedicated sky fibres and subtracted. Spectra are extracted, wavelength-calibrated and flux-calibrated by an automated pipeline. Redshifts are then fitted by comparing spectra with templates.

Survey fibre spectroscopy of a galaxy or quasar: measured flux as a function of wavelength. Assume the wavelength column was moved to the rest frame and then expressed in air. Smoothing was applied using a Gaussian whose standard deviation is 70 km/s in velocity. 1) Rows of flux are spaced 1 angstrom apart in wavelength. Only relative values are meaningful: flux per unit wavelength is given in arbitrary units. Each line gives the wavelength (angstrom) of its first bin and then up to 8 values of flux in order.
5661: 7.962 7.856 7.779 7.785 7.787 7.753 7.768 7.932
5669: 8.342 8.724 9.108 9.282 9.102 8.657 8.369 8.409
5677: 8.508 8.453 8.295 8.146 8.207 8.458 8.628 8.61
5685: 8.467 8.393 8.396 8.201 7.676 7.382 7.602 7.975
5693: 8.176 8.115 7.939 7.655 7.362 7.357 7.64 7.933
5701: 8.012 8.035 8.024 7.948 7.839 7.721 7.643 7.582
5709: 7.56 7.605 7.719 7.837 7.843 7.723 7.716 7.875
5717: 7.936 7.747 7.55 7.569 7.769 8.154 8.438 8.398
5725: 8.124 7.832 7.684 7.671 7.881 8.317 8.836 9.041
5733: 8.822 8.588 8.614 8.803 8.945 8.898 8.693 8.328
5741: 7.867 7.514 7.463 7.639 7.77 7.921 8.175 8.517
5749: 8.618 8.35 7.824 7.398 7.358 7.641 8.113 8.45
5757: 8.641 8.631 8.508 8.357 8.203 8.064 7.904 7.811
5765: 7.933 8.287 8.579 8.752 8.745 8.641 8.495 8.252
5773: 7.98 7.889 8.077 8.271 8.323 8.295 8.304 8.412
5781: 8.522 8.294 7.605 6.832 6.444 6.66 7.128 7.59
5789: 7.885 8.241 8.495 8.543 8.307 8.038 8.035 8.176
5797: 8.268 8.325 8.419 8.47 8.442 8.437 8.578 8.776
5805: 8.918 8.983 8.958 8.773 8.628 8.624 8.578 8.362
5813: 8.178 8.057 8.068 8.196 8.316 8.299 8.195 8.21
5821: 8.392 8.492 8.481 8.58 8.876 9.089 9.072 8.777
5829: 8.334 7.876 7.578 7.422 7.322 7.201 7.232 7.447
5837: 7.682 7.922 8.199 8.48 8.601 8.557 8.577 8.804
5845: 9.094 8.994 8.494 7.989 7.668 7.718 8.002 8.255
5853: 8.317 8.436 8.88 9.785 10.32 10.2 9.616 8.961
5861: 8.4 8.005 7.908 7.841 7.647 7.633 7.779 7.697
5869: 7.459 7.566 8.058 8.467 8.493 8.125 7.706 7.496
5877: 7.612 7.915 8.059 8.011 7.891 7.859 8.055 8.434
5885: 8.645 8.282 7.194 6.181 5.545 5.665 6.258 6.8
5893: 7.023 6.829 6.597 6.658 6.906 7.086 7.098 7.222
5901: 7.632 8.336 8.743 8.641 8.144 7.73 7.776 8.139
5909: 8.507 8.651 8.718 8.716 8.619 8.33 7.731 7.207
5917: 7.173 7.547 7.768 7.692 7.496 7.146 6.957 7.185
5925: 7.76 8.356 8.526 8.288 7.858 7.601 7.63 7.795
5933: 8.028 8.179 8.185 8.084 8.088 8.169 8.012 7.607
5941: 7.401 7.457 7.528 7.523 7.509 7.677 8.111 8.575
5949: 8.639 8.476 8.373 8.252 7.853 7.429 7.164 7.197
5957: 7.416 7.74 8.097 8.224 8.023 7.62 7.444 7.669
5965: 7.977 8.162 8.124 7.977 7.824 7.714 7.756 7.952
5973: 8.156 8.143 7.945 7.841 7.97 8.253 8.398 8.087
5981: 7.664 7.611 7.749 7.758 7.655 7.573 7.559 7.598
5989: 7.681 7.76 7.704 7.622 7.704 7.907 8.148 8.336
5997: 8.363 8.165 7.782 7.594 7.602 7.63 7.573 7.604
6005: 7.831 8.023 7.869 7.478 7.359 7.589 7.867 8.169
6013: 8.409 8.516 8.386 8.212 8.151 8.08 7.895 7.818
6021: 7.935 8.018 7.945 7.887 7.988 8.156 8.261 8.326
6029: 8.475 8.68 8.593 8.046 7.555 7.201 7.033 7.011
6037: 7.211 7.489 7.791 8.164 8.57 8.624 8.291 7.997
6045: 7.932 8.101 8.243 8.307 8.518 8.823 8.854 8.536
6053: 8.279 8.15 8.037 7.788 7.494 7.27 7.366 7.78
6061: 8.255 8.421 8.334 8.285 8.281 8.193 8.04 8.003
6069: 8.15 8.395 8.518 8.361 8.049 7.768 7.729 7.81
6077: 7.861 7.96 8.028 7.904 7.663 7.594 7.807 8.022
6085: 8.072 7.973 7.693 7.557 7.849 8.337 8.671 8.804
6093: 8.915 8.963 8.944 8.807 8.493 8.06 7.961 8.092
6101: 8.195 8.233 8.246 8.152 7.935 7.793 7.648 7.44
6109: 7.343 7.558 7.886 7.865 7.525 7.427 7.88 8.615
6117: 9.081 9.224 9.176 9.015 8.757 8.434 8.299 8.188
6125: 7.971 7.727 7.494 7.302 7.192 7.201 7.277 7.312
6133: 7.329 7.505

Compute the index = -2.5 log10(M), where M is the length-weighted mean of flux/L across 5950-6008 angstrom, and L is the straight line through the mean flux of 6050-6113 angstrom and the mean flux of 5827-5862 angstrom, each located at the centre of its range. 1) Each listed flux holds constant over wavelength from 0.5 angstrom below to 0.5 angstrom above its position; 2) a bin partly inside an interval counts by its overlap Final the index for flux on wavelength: 0.05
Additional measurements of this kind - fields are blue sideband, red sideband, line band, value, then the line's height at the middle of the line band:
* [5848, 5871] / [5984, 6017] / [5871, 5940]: 0.06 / 8.19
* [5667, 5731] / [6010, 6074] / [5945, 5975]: 0.02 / 8.07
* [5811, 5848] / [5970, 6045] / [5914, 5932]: 0.06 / 8.08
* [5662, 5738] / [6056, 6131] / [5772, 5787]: 0.04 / 8.1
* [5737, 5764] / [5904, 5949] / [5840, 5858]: -0.09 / 8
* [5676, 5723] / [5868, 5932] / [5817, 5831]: -0.09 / 7.78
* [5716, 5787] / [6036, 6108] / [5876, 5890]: 0.07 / 8.11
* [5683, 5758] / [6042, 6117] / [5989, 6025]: 0.02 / 8.08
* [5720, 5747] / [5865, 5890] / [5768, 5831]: -0.04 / 7.99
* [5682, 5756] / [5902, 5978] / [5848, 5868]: -0.07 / 7.96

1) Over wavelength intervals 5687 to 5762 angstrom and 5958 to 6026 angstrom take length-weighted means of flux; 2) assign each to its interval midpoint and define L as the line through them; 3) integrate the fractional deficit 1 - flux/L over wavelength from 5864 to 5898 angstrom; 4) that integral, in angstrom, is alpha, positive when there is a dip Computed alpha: 2.0 angstrom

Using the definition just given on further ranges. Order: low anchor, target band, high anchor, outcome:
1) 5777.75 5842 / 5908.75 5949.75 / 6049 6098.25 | 1.3 angstrom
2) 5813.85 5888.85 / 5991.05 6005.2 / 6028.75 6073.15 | 0.5 angstrom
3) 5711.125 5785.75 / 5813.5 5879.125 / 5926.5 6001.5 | -2.0 angstrom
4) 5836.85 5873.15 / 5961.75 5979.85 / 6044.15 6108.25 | 0.7 angstrom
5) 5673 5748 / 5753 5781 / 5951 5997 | -0.9 angstrom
